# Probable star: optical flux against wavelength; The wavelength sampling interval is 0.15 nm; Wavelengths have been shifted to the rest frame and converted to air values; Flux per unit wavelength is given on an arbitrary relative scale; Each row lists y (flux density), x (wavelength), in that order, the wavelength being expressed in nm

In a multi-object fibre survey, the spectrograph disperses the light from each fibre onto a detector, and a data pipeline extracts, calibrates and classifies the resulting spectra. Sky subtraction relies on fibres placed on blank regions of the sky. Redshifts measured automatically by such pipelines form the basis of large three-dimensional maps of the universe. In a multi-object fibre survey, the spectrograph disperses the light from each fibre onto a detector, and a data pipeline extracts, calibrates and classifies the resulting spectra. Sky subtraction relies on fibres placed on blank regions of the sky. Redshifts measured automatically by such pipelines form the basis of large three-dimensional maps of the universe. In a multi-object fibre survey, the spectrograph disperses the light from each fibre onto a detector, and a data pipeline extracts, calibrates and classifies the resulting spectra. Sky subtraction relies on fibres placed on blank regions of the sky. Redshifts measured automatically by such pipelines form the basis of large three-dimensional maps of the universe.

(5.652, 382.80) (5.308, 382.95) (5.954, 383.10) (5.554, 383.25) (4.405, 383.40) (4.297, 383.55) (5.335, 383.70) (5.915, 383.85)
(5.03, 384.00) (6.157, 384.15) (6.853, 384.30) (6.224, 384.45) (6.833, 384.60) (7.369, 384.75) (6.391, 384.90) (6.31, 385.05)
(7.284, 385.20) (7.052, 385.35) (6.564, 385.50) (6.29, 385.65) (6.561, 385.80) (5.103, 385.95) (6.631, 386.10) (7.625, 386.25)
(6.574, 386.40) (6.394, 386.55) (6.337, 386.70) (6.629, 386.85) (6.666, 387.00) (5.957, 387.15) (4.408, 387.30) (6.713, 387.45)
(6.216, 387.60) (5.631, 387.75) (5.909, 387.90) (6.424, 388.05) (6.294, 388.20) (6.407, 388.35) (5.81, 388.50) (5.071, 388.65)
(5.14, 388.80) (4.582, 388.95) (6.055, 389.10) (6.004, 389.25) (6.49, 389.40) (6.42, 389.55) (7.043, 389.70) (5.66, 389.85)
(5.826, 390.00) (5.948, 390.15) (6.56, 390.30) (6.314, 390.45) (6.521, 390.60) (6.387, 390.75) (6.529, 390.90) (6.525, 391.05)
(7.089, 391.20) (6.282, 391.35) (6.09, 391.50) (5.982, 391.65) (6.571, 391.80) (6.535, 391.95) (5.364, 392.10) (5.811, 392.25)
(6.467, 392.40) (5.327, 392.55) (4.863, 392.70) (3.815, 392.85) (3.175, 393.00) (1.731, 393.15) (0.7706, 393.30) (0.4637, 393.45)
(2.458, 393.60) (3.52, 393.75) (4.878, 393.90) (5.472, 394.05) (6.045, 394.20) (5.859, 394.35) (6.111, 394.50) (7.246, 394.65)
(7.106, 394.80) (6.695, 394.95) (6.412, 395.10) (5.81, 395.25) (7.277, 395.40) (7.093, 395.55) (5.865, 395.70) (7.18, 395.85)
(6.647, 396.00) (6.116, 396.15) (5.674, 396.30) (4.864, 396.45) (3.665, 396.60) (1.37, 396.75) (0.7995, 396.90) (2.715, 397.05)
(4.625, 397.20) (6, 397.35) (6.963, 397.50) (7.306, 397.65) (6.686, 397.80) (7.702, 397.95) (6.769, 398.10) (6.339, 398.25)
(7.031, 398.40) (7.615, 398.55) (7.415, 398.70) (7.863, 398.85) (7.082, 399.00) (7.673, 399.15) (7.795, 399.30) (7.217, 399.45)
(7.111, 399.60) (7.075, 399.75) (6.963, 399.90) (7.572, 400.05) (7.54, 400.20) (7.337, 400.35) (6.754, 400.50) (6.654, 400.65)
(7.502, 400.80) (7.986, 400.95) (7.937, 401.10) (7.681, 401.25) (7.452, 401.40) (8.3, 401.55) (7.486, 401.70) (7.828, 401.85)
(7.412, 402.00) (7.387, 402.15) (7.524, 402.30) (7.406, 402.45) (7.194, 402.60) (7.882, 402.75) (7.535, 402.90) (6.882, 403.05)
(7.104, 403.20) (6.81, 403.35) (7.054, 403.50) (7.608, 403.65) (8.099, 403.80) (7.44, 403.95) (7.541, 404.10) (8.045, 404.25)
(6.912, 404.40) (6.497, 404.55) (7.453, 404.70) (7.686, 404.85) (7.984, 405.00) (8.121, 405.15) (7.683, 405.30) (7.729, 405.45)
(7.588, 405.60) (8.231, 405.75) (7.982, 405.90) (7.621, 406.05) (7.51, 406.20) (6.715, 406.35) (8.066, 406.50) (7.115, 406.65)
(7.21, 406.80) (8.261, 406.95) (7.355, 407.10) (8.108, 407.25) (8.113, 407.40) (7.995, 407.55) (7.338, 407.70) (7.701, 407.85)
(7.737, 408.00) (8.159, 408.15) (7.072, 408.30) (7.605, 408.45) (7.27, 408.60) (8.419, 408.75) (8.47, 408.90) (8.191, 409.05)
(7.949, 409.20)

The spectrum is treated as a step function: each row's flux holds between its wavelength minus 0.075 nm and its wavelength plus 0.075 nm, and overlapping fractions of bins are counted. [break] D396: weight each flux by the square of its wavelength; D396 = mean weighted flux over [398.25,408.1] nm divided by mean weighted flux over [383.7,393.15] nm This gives 1.3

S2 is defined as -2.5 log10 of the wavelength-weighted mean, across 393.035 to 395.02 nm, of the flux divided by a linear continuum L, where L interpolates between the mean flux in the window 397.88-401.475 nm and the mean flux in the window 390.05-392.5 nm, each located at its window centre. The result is 0.44 mag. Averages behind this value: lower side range 6.3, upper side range 7.34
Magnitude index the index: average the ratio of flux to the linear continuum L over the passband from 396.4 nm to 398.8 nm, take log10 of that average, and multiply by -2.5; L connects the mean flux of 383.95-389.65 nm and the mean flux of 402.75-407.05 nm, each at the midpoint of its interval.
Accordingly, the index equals 0.26 mag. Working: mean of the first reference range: 6.23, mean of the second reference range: 7.52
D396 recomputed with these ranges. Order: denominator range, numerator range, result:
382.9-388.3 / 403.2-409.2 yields 1.38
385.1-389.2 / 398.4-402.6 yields 1.30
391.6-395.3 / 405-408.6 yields 1.66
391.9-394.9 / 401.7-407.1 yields 1.71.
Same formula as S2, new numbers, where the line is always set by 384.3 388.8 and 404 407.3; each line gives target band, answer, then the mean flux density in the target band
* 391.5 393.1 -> 0.241 mag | 5.37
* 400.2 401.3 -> -0.020 mag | 7.41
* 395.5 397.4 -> 0.413 mag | 4.77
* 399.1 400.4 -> -0.023 mag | 7.36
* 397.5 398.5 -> 0.016 mag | 6.99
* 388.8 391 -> 0.071 mag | 6.14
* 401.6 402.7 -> -0.018 mag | 7.49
